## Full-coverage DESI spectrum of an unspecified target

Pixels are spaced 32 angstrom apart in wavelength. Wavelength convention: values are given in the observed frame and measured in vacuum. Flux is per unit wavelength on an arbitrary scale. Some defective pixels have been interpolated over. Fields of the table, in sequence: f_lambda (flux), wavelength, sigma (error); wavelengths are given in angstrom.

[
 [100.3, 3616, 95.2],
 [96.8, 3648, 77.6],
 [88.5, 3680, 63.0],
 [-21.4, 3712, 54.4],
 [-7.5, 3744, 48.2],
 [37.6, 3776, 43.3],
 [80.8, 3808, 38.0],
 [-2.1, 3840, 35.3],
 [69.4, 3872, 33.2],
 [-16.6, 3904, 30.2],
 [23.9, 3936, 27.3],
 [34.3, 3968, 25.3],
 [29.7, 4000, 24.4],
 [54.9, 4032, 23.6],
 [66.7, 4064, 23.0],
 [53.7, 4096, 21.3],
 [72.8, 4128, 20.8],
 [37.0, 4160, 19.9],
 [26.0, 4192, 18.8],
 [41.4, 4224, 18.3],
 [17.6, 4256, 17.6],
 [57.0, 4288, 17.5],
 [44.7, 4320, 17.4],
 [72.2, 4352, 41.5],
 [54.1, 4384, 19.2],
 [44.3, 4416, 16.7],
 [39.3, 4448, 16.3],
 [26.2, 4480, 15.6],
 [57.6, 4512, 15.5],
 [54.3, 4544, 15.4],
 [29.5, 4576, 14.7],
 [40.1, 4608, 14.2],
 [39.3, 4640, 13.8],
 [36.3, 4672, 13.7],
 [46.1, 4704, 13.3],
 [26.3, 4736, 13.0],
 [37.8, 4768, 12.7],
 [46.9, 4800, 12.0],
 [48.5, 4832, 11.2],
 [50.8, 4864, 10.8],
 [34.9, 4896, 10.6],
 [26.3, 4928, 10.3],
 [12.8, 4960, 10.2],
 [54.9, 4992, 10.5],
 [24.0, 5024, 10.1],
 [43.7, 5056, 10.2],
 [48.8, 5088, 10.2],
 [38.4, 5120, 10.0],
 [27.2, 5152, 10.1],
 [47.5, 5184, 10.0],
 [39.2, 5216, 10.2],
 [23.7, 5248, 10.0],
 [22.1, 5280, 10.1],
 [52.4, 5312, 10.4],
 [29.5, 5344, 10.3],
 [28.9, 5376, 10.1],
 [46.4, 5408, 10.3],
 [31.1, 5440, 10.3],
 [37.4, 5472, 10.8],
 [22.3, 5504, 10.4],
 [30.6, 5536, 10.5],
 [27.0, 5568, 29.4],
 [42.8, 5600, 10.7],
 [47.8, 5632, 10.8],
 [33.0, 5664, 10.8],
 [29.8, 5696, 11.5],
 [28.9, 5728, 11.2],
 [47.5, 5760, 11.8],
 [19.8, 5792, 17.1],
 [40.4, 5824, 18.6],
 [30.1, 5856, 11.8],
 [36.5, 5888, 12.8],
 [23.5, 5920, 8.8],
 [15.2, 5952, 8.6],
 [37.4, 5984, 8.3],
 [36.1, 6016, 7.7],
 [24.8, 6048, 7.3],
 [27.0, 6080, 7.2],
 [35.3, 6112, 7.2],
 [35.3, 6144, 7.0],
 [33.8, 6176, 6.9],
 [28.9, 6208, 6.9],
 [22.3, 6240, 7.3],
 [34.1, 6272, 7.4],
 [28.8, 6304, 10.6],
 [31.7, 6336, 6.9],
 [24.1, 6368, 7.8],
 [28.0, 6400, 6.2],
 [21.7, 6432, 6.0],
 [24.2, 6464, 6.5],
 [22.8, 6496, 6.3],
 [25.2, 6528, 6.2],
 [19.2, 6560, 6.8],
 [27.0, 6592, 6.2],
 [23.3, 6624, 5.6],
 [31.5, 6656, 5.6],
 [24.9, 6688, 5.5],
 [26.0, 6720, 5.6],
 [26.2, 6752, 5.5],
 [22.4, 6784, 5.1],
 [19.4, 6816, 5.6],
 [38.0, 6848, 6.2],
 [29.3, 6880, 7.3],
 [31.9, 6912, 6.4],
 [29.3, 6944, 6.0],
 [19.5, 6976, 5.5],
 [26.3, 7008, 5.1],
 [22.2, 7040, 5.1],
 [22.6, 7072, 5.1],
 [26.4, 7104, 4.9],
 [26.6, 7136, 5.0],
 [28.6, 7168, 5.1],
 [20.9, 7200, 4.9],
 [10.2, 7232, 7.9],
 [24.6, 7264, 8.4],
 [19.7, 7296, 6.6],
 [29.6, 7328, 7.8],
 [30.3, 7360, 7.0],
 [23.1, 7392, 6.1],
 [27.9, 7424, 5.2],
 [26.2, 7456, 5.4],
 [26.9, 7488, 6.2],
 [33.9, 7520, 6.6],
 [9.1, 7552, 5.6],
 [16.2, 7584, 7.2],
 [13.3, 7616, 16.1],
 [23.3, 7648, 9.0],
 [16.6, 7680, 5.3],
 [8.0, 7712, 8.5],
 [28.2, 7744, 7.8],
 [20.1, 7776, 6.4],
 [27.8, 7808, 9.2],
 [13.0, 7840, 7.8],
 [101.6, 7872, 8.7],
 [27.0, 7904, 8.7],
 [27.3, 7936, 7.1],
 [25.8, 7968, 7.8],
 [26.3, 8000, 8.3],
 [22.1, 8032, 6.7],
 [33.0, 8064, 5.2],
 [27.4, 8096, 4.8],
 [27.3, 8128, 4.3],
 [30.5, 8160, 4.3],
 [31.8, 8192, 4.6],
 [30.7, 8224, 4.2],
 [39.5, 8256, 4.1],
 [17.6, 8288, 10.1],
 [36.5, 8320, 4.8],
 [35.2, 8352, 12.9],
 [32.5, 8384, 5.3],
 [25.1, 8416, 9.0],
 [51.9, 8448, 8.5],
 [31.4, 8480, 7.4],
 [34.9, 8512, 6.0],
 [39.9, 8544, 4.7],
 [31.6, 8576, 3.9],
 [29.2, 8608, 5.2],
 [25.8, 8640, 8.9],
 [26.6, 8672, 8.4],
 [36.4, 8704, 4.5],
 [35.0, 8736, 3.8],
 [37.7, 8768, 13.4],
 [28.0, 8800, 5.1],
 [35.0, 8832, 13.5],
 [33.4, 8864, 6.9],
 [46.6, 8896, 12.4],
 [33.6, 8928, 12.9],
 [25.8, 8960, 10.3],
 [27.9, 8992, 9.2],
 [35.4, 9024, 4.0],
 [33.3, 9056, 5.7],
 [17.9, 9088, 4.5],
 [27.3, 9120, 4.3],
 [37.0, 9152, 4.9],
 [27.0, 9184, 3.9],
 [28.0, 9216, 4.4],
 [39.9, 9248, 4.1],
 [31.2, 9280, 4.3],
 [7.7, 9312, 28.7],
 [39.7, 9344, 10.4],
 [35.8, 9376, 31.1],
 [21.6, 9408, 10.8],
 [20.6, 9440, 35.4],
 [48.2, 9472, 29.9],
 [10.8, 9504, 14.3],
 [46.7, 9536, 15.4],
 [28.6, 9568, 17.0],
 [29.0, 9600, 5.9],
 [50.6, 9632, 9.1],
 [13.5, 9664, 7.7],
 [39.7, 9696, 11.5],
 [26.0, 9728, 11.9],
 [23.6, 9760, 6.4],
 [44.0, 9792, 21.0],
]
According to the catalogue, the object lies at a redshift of 1.11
